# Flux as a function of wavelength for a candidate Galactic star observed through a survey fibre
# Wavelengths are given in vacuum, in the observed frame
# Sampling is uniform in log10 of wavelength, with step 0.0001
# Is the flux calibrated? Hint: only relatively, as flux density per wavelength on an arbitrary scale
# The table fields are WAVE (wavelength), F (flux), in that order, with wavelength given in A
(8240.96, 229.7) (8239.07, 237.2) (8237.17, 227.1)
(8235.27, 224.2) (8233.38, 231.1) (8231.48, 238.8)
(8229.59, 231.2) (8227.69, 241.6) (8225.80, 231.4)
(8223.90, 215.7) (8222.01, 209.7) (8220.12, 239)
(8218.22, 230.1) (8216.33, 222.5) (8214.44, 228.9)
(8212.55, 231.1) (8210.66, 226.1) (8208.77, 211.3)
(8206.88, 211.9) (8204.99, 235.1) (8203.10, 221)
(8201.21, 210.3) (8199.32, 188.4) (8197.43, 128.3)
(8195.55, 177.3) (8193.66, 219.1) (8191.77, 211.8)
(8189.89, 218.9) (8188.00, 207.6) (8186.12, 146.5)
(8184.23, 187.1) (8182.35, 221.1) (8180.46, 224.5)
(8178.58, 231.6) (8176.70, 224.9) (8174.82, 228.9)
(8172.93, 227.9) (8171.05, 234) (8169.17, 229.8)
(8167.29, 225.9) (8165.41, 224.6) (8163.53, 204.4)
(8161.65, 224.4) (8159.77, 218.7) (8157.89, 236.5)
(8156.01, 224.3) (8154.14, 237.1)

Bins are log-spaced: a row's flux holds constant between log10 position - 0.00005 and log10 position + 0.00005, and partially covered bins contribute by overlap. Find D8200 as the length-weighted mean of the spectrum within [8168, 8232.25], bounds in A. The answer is 216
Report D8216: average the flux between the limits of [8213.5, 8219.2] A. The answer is 227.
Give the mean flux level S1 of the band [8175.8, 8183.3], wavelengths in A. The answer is 226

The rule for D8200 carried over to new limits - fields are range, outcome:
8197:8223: 216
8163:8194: 216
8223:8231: 231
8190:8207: 201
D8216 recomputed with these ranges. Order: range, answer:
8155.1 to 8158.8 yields 230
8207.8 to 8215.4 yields 224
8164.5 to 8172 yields 229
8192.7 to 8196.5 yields 198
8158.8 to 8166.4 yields 218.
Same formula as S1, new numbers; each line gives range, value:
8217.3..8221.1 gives 234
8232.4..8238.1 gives 227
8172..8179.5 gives 228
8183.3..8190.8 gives 190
